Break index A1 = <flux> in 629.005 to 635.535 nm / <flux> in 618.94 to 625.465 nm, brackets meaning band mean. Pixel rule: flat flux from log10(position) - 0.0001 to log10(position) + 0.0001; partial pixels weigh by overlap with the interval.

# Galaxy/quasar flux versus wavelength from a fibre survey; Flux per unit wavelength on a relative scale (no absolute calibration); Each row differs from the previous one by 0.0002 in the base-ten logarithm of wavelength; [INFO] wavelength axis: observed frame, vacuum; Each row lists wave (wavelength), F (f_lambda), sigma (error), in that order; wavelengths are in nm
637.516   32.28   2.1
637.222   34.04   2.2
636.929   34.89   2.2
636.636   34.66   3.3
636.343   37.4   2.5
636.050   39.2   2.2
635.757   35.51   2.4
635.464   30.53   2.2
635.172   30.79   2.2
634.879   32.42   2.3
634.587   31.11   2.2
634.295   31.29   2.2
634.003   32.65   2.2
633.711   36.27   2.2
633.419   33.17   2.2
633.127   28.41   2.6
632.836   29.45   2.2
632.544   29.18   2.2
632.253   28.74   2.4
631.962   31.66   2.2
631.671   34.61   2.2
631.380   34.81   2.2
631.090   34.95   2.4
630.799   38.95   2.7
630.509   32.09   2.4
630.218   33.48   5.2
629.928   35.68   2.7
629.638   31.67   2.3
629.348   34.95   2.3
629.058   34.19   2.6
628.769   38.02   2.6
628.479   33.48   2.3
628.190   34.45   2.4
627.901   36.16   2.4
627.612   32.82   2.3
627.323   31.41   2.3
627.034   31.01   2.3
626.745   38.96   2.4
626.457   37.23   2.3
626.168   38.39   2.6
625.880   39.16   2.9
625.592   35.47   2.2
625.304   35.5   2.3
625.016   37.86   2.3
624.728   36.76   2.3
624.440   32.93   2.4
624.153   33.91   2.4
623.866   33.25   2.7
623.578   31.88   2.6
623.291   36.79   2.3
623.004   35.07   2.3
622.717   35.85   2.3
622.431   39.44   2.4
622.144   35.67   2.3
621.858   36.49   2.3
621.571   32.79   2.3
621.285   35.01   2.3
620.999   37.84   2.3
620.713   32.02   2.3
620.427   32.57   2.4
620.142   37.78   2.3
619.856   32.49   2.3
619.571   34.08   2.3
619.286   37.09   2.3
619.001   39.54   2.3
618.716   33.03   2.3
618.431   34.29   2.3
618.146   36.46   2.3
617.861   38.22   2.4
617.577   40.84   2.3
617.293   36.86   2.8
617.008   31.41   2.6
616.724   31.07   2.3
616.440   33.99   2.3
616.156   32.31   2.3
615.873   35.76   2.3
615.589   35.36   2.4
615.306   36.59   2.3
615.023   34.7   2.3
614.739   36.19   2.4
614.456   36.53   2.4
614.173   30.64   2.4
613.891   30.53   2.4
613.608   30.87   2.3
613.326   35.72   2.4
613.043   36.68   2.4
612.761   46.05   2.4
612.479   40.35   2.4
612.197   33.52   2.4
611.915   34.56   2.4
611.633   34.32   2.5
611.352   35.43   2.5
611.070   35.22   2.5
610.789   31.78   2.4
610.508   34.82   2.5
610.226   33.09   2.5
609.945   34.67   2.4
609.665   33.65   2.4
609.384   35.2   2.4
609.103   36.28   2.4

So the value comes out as 0.9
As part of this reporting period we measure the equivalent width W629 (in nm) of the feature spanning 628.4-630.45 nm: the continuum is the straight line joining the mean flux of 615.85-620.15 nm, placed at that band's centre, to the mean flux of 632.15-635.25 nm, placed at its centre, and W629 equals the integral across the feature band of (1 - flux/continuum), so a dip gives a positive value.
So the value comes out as -0.13 nm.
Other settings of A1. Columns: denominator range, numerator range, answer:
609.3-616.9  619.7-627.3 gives 1.02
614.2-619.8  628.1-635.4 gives 0.93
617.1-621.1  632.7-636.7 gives 0.92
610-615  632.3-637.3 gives 0.94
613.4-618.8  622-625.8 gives 1.03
